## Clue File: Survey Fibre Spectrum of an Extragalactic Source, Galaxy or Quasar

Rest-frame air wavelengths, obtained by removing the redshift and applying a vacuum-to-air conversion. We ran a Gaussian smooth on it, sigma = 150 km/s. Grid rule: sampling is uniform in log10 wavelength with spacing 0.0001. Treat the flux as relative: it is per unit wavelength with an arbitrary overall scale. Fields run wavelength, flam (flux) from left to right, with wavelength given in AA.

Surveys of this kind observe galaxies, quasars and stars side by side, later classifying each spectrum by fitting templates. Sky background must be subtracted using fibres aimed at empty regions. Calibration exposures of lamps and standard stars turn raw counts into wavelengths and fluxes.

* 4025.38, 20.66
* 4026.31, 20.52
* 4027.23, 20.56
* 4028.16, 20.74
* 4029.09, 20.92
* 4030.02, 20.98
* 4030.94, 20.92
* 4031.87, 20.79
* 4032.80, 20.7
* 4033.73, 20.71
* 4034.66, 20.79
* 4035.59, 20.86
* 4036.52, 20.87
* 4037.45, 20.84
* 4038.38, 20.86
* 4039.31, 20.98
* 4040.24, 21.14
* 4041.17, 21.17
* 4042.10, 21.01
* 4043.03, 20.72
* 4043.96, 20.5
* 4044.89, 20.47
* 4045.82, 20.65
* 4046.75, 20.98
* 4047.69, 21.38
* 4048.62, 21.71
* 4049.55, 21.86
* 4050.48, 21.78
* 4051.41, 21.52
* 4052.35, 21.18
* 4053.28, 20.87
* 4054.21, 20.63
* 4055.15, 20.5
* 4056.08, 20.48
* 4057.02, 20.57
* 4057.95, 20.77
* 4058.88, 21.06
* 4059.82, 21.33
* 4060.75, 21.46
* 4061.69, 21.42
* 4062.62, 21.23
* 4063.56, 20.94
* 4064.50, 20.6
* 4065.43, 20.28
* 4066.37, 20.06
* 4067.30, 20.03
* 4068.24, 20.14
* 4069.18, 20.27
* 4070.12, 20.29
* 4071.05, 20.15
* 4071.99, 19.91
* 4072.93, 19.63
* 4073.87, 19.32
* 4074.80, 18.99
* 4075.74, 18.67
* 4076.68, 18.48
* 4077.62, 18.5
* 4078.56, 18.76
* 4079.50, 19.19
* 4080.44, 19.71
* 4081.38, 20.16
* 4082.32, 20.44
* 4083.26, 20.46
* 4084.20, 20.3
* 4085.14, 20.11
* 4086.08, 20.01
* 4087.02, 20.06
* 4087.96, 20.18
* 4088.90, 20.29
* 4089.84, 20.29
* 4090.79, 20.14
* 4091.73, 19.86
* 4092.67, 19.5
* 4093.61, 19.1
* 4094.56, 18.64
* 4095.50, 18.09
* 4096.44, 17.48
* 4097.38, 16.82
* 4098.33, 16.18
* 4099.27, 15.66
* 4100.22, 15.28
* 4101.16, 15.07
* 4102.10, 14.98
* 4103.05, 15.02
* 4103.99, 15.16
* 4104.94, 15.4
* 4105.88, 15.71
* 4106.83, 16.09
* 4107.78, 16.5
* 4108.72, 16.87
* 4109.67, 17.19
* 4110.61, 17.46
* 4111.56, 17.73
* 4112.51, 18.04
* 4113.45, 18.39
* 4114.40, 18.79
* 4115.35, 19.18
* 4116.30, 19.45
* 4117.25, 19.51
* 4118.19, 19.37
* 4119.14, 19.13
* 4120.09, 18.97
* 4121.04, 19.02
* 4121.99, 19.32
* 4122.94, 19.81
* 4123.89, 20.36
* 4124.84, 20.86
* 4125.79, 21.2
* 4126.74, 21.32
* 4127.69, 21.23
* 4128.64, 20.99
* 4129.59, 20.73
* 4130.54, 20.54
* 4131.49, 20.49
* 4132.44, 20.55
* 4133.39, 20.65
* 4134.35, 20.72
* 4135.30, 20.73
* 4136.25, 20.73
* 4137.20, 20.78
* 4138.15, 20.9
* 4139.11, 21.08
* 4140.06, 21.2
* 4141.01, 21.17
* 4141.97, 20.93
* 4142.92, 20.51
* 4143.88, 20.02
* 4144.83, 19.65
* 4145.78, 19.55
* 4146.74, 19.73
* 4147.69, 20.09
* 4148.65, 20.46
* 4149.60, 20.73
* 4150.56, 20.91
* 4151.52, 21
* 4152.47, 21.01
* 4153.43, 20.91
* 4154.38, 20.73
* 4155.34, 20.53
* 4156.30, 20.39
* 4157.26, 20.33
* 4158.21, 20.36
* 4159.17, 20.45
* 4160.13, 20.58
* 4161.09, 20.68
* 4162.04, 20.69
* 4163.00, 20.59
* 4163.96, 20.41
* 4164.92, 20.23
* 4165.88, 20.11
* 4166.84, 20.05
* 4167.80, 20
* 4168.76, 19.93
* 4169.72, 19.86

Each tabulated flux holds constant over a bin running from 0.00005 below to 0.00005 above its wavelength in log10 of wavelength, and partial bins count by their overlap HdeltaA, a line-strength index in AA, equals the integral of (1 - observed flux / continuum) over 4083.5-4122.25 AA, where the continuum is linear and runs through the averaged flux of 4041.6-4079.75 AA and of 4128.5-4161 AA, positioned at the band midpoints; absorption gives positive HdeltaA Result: 4.64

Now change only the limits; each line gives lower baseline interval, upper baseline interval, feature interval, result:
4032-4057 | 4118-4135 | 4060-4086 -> 0.92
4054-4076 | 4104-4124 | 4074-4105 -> 1.31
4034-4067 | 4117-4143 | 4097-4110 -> 3.02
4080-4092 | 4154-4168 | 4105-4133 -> 1.64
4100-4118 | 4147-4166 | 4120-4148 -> -2.41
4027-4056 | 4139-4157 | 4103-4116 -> 2.28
